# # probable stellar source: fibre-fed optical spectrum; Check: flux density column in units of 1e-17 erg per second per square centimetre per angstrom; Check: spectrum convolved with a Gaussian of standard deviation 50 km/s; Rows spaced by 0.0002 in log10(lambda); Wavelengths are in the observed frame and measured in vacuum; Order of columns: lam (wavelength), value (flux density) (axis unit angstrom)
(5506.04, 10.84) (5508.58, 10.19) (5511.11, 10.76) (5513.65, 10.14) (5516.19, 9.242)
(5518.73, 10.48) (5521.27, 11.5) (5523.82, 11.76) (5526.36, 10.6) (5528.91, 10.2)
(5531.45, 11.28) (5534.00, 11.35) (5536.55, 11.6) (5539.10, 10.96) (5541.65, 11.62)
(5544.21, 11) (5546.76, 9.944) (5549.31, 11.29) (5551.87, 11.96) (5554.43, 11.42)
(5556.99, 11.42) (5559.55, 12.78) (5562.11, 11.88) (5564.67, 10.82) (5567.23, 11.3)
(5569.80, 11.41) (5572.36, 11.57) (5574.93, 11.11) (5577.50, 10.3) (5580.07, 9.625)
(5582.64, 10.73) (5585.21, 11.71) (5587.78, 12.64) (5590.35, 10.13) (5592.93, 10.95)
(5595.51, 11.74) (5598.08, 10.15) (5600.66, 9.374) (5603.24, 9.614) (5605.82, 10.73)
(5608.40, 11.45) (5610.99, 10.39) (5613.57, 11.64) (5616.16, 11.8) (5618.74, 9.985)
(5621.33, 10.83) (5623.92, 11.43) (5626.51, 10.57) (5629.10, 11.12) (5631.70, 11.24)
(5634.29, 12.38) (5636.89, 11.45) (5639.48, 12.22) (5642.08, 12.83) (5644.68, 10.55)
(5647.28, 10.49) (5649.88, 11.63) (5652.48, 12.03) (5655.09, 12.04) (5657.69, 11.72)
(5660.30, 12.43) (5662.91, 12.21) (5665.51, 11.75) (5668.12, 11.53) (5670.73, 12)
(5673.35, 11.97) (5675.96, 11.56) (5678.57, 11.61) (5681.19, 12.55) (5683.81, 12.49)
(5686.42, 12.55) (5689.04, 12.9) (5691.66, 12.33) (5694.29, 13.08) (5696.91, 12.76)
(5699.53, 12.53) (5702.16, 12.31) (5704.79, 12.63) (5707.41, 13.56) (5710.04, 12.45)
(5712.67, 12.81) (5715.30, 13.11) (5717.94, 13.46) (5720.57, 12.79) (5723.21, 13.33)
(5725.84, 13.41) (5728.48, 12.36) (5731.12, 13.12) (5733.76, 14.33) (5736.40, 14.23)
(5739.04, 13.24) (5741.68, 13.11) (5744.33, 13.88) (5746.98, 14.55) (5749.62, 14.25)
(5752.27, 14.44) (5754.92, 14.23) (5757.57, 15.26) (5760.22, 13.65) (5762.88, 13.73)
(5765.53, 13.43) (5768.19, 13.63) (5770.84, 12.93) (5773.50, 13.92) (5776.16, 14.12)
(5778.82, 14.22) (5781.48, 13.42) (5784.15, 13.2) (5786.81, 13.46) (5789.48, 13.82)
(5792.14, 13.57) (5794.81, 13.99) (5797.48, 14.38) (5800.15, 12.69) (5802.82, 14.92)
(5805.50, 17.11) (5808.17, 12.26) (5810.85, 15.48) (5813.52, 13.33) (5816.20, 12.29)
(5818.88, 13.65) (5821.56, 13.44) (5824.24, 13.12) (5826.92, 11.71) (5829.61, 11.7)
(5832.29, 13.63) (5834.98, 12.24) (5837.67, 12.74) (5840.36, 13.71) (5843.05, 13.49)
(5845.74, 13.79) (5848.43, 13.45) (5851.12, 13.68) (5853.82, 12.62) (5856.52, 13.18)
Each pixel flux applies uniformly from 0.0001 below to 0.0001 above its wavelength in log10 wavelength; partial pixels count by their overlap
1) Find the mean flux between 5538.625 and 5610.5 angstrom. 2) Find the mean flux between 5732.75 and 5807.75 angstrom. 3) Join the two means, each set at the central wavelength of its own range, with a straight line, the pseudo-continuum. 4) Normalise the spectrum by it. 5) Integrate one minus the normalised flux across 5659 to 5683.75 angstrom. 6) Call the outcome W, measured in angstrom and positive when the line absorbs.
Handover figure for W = 1.0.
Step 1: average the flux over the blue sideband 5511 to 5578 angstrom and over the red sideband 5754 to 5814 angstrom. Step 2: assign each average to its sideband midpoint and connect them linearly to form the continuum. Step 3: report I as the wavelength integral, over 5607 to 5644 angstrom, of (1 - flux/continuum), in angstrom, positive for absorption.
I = 2.18 angstrom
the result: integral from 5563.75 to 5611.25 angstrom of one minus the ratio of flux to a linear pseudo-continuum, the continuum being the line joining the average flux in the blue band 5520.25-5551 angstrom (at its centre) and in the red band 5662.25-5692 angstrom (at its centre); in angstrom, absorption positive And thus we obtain 2.61 angstrom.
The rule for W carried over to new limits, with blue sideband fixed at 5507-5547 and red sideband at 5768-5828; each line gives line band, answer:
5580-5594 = 0.45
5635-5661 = 0.77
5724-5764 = -2.22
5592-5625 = 2.57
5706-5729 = -0.39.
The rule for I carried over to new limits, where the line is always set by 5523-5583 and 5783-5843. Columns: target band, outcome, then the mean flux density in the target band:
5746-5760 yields -1.7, 14.5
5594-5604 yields 1.1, 10.3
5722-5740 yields -1.0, 13.4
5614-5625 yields 0.7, 11.1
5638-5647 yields 0.2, 11.7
